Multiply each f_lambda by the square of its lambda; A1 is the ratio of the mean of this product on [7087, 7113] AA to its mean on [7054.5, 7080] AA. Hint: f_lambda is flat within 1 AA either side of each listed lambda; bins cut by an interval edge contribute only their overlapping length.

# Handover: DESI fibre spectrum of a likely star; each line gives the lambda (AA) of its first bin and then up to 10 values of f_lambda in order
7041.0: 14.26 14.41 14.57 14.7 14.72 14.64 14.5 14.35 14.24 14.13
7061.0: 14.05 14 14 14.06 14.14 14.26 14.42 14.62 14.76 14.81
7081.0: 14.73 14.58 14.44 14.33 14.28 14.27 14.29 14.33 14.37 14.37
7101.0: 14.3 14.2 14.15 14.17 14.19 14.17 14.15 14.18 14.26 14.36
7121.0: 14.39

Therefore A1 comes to 1.0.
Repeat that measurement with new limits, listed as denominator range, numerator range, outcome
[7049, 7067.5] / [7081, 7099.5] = 1.02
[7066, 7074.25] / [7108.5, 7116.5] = 1.01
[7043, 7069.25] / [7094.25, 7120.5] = 1.01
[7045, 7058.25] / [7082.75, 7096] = 1.00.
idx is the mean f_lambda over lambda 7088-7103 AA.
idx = 14.3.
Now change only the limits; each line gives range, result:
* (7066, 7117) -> 14.3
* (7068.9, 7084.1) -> 14.6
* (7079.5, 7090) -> 14.5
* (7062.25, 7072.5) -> 14.1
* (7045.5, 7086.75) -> 14.4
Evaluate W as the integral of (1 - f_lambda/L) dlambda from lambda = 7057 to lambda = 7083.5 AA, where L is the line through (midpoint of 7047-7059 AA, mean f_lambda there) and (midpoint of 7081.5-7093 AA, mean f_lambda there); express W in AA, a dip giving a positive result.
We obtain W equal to 0.2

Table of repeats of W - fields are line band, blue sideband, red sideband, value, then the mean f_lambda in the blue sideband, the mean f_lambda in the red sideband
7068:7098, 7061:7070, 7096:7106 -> -0.6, 14.1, 14.3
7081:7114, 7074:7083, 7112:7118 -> 0.3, 14.7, 14.2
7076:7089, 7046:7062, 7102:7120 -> -0.2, 14.4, 14.2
